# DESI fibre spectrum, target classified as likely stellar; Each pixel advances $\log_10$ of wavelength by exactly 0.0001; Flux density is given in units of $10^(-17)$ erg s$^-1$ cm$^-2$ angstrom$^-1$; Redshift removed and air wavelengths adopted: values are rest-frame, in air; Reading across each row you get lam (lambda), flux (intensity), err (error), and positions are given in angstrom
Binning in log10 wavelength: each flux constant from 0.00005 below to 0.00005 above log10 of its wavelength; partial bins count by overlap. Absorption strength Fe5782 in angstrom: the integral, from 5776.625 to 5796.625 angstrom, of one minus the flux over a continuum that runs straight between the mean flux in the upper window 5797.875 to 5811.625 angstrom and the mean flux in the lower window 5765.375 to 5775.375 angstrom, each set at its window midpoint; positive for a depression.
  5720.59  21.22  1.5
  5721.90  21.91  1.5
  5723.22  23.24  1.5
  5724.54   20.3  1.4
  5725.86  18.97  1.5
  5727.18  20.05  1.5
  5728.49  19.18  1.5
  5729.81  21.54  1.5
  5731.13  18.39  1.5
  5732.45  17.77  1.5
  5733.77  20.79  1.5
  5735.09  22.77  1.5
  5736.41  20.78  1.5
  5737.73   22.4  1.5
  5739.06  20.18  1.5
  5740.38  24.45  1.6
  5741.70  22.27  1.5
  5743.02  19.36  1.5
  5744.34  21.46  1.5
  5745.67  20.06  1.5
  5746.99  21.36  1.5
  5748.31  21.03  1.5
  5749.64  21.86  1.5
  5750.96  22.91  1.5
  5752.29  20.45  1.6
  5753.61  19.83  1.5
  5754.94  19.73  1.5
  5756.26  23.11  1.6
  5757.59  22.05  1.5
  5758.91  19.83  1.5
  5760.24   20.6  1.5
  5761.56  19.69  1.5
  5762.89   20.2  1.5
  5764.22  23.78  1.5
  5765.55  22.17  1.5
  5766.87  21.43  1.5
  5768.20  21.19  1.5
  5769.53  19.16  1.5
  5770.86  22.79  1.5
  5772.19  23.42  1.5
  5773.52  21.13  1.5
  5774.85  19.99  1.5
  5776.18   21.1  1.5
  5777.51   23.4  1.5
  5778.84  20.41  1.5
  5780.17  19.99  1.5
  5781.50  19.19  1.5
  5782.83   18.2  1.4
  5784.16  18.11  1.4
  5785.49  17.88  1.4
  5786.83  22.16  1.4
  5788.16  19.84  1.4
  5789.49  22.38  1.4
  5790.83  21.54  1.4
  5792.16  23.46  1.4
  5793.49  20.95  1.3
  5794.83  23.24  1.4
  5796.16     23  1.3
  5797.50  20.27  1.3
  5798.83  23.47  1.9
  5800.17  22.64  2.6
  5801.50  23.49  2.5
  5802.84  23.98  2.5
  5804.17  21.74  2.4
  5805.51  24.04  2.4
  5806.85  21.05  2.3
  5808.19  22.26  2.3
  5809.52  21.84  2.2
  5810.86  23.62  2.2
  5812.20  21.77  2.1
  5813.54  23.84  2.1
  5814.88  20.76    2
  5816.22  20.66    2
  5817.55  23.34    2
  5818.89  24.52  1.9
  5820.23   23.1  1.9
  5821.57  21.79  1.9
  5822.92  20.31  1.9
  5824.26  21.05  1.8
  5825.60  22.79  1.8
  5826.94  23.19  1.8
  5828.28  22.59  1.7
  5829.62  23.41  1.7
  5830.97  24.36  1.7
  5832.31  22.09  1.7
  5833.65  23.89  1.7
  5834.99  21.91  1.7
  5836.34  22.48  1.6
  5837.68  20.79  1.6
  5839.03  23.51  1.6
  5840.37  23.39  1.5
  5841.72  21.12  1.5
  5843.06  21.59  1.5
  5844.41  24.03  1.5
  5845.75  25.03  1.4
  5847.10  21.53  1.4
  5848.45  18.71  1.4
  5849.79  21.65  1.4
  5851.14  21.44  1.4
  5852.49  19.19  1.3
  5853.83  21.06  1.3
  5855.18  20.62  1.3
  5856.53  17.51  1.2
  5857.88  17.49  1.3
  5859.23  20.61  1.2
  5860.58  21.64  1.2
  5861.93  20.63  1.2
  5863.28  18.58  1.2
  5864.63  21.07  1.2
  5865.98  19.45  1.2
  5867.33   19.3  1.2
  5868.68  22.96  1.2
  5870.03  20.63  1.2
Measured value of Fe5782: 1.0 angstrom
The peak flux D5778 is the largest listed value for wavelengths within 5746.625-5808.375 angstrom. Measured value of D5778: 24.04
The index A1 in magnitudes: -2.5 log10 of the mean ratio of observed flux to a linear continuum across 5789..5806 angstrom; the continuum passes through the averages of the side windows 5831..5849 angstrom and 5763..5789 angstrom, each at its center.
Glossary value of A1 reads -0.06 mag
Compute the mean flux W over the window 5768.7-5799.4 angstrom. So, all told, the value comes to 21.1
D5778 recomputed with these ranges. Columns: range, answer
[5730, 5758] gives 24.45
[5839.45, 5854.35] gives 25.03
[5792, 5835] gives 24.52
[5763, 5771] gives 23.78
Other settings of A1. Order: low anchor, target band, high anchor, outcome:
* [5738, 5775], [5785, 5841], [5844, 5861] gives -0.07 mag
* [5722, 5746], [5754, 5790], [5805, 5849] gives 0.03 mag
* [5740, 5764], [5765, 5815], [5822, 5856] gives 0.00 mag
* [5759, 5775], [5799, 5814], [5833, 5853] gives -0.05 mag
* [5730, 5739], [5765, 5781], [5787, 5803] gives 0.02 mag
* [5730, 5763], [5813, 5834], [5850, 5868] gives -0.12 mag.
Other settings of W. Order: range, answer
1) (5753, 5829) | 21.6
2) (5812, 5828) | 22.3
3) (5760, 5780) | 21.3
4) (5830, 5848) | 22.7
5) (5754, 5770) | 21.1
